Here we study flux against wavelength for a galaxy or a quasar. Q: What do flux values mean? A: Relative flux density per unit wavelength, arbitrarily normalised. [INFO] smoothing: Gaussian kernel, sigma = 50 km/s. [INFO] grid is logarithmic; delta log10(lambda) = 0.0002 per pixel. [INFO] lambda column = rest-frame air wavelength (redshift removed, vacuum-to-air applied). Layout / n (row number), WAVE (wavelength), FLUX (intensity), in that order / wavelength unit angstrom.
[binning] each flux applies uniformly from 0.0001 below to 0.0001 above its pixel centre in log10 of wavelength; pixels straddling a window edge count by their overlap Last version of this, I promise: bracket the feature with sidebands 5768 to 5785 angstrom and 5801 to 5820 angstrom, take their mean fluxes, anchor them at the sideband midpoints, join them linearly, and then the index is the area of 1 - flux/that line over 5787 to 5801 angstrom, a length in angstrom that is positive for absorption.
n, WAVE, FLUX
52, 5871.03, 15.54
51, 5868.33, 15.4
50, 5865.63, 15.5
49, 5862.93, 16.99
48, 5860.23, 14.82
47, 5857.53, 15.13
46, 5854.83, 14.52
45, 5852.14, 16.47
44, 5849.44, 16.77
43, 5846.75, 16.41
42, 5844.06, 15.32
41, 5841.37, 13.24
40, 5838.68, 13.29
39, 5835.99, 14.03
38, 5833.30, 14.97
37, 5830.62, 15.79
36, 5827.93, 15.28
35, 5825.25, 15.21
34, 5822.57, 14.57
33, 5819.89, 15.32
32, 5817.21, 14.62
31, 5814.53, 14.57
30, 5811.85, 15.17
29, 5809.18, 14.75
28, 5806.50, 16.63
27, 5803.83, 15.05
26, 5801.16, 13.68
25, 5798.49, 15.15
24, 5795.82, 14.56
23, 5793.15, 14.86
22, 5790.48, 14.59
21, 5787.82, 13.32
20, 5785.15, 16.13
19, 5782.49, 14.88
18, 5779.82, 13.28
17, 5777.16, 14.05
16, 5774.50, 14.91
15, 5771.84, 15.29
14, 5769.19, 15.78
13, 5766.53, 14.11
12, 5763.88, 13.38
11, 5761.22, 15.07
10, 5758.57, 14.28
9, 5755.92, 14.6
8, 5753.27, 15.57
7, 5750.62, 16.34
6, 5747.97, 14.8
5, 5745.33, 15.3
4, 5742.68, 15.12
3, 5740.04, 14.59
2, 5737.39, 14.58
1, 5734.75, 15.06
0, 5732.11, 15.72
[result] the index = 0.4 angstrom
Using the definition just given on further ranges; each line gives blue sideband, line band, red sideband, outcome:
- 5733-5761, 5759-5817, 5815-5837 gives 1.1 angstrom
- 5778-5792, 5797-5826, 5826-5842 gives -1.0 angstrom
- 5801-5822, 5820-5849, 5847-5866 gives 1.0 angstrom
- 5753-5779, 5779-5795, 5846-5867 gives 0.4 angstrom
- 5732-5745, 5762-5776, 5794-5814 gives 0.3 angstrom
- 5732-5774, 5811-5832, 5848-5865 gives 0.6 angstrom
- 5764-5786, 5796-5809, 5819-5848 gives -0.2 angstrom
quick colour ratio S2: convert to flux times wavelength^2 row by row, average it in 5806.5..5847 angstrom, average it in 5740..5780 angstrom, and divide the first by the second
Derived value 1.02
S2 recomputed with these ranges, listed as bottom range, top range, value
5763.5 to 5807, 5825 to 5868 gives 1.06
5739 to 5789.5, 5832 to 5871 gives 1.06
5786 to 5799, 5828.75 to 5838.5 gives 1.03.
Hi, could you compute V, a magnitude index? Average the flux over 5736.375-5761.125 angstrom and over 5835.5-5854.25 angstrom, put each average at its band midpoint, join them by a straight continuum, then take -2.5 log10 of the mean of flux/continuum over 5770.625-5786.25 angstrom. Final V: 0.024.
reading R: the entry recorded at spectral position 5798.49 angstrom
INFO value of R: 15.15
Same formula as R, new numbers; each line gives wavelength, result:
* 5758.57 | 14.28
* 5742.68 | 15.12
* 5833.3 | 14.97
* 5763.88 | 13.38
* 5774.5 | 14.91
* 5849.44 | 16.77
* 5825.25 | 15.21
